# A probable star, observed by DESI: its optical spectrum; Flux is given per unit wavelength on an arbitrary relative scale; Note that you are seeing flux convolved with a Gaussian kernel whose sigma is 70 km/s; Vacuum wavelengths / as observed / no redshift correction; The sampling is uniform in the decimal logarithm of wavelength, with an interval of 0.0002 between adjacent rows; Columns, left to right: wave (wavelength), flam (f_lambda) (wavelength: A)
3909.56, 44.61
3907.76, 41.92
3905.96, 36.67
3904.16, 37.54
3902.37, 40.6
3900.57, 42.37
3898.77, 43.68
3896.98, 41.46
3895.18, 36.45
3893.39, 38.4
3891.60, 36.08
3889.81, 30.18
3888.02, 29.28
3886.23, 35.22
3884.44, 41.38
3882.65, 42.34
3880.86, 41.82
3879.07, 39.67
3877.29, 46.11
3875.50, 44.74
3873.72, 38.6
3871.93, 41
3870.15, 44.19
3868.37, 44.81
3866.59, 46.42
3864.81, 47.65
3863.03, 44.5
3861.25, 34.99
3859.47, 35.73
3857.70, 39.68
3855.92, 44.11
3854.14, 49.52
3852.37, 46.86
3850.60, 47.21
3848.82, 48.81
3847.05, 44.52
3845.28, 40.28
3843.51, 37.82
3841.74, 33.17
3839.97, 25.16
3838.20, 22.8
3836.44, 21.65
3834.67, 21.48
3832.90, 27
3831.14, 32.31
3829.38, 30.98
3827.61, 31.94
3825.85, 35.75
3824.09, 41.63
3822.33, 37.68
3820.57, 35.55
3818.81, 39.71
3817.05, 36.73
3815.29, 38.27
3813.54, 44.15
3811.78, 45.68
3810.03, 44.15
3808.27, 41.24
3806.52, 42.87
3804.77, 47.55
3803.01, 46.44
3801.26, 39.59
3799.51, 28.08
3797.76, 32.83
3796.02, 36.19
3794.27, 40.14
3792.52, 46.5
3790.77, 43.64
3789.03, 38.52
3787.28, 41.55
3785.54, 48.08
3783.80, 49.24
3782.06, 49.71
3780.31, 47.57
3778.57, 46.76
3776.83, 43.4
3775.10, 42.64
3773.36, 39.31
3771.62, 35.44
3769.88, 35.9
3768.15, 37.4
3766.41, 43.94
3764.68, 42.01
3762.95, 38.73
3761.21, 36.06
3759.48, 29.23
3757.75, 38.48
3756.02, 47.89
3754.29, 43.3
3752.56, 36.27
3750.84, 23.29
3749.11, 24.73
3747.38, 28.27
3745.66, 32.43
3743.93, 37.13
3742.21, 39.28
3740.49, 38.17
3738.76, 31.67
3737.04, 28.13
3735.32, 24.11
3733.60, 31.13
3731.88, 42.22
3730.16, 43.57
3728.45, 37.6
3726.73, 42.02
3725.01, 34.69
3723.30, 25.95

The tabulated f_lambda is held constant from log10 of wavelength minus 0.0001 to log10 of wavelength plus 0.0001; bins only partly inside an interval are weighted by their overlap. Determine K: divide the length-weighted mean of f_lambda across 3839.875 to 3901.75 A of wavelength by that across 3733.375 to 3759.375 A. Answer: 1.2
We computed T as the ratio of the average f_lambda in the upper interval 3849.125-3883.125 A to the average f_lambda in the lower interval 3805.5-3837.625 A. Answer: 1.2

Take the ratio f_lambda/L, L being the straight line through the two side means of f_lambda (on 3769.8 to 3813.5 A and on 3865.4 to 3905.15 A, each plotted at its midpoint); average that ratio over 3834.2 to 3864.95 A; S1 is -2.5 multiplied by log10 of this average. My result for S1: 0.08 mag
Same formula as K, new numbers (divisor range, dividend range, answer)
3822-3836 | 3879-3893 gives 1.16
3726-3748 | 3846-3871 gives 1.26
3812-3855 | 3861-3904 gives 1.11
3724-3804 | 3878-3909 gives 1.01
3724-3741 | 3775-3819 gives 1.21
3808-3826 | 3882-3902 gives 0.94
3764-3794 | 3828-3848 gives 0.72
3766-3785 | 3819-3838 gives 0.74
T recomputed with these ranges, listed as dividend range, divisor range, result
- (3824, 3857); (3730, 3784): 0.96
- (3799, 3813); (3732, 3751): 1.35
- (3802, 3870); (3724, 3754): 1.15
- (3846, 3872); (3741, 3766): 1.23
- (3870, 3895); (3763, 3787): 0.91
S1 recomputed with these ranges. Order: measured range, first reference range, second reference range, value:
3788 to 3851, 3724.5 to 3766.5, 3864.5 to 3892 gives 0.027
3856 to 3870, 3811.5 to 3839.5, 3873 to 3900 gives -0.144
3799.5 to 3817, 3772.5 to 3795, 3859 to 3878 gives 0.043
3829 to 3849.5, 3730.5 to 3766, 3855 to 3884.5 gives 0.253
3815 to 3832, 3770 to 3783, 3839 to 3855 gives 0.167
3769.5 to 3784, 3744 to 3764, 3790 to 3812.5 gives -0.148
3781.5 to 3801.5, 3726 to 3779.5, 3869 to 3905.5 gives -0.097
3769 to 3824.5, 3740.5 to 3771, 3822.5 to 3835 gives -0.214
